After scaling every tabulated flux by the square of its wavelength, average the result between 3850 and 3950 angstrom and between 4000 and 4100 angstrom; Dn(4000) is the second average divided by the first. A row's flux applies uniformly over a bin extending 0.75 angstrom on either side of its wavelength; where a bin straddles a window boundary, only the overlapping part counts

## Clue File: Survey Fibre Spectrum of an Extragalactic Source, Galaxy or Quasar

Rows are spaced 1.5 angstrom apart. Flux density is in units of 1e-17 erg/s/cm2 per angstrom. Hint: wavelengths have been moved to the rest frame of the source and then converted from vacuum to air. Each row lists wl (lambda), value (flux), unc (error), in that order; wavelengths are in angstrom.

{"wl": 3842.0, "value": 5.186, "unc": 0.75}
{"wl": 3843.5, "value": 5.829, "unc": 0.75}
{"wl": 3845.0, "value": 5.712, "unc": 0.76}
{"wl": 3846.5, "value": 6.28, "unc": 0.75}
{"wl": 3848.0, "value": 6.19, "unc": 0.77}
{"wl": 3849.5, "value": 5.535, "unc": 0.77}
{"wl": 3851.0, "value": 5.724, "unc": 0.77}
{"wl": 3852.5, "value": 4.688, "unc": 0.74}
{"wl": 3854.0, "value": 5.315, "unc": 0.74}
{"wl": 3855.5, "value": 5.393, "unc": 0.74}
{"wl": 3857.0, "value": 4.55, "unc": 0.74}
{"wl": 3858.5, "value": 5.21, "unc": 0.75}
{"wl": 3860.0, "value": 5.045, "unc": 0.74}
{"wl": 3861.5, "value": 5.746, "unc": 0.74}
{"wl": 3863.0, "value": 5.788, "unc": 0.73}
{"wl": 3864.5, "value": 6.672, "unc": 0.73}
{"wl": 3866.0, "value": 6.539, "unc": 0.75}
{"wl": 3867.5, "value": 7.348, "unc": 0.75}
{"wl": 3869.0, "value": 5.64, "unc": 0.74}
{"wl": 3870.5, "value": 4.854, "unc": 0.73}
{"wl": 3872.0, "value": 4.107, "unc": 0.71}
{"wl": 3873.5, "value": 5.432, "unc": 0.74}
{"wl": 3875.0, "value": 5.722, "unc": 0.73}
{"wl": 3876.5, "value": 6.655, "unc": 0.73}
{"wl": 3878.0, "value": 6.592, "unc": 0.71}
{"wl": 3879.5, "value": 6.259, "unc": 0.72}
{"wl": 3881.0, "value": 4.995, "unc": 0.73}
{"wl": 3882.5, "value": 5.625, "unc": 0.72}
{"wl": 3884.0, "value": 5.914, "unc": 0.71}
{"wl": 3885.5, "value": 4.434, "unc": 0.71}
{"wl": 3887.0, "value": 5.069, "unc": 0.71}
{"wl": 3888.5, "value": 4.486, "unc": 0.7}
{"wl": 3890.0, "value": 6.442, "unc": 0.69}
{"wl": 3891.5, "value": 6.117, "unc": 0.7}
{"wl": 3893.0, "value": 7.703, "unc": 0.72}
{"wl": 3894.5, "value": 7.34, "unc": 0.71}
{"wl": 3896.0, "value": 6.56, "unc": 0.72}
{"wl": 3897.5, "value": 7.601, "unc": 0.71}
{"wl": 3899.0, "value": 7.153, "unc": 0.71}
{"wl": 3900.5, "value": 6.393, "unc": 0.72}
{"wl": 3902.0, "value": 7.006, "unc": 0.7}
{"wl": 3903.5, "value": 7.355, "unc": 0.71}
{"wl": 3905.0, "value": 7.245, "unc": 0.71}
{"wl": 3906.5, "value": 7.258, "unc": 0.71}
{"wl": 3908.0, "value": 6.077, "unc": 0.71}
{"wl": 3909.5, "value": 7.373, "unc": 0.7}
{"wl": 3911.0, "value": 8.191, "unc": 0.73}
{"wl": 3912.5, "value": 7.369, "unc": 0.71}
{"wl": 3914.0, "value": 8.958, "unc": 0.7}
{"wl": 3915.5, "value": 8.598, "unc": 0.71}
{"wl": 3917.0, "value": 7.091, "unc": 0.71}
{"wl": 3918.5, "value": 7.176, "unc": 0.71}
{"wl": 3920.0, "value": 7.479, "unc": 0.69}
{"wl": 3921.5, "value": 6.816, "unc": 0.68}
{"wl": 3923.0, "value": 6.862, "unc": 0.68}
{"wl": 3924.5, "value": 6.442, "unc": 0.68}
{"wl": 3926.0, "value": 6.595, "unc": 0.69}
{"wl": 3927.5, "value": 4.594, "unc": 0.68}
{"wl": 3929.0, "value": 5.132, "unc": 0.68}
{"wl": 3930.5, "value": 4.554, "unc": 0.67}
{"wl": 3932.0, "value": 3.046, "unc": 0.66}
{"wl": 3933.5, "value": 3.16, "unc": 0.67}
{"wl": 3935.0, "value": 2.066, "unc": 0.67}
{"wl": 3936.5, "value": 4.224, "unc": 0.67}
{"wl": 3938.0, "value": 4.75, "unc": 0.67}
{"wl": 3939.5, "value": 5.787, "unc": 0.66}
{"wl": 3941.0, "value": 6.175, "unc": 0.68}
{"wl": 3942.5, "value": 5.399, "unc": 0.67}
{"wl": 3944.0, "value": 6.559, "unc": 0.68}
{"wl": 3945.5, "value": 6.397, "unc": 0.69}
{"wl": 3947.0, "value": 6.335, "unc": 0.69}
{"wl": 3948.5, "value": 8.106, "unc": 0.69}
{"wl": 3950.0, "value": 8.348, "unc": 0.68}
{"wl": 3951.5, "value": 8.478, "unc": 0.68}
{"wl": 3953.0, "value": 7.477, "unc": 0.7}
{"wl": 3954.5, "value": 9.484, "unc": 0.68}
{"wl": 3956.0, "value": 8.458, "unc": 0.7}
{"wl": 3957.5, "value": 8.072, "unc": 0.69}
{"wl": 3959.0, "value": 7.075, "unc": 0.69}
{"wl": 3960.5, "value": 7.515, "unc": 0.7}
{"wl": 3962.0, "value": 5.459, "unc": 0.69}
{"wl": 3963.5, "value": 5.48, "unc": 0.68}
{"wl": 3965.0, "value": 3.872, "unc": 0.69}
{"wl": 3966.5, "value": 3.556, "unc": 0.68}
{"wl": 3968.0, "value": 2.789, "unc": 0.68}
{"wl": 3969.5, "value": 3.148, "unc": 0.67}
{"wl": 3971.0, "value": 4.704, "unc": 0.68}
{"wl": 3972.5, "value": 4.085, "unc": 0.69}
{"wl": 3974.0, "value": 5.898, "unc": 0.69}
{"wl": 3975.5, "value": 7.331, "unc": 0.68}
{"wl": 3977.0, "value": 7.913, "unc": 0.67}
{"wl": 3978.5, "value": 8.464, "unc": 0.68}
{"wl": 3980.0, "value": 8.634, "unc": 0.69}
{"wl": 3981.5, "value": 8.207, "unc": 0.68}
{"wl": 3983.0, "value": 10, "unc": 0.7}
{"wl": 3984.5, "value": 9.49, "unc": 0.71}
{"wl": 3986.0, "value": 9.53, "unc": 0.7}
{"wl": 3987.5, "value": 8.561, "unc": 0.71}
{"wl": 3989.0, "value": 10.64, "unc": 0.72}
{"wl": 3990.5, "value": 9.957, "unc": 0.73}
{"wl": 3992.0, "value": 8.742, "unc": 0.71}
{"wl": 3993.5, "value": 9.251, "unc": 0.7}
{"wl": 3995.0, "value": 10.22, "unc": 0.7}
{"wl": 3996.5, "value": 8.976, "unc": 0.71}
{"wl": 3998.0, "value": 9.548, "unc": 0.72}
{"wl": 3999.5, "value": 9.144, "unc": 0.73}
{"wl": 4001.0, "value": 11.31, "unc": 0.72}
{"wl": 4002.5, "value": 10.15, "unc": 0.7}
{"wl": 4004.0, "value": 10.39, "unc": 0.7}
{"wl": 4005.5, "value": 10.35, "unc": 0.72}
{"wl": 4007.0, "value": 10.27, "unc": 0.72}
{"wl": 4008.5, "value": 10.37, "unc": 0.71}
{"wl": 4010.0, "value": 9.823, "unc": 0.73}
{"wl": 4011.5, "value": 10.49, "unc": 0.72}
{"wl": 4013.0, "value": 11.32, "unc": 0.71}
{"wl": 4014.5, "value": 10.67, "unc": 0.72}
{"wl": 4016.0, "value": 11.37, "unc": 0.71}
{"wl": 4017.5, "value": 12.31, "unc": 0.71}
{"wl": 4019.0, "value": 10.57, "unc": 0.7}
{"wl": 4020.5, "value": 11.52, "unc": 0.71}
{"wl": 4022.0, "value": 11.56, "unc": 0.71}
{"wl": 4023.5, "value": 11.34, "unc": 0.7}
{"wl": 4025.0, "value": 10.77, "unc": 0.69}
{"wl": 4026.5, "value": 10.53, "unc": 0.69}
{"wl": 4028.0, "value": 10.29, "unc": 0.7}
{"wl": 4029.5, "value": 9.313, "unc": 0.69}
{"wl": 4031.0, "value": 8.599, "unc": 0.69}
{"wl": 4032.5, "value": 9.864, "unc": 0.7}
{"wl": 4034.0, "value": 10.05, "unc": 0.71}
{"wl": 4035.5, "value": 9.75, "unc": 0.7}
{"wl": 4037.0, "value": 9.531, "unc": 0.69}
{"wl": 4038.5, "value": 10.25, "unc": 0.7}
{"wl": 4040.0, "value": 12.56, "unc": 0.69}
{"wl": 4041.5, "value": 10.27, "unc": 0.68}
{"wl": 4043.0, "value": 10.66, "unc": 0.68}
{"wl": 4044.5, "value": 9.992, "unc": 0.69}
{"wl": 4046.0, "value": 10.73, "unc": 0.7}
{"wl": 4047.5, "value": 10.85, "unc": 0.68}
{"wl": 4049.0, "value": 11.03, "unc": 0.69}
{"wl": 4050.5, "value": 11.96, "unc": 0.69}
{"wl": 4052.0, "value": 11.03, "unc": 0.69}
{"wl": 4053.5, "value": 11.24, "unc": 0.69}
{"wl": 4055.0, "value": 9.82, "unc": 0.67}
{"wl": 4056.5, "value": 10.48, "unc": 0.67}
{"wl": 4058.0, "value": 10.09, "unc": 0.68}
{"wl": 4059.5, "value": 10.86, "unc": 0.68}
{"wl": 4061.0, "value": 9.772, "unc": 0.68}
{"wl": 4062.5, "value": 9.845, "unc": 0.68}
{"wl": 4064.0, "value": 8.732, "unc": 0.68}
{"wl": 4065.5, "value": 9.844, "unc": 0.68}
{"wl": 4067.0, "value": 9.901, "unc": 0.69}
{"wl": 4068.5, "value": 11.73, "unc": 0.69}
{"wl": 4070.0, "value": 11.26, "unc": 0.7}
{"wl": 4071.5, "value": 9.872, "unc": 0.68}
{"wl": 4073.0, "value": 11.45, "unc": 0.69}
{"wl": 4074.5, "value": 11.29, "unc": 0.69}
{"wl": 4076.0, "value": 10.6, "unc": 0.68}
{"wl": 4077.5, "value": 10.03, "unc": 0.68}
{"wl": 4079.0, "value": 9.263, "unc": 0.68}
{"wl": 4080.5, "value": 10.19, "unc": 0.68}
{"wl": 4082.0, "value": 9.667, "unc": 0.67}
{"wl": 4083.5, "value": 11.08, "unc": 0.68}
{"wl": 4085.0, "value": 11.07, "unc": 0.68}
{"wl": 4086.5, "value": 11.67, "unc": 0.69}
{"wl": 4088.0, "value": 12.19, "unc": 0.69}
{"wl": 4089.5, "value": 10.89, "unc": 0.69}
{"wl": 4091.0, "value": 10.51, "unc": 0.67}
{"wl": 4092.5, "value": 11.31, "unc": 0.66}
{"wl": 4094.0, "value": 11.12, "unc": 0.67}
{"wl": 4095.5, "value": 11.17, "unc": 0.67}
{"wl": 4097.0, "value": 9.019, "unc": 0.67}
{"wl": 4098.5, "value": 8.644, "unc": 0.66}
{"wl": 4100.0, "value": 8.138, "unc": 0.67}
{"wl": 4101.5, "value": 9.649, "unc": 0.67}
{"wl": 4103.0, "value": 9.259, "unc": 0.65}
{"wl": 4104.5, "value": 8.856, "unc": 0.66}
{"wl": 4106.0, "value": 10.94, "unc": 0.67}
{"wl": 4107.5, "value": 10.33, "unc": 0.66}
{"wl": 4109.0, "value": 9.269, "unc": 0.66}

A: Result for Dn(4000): 1.87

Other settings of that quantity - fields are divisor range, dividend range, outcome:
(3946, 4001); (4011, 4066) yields 1.43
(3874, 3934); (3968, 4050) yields 1.59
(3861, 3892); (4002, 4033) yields 1.98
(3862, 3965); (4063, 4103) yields 1.78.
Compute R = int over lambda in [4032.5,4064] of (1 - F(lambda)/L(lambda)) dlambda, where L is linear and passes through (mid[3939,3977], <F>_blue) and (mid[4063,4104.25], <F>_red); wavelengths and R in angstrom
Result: -4.46 angstrom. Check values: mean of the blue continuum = 6.28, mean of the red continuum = 10.3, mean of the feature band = 10.5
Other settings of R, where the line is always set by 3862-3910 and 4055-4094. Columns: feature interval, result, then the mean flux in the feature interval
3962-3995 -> 4.8 angstrom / 7.19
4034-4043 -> -0.7 angstrom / 10.5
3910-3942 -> 5.1 angstrom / 5.96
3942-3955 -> 0.5 angstrom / 7.4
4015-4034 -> -2.5 angstrom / 10.6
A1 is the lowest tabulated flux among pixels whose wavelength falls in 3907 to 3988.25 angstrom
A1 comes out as 2.066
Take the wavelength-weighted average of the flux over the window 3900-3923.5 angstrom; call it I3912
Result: 7.34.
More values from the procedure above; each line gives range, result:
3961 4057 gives 9.32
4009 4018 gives 10.9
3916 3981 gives 6.09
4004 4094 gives 10.6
